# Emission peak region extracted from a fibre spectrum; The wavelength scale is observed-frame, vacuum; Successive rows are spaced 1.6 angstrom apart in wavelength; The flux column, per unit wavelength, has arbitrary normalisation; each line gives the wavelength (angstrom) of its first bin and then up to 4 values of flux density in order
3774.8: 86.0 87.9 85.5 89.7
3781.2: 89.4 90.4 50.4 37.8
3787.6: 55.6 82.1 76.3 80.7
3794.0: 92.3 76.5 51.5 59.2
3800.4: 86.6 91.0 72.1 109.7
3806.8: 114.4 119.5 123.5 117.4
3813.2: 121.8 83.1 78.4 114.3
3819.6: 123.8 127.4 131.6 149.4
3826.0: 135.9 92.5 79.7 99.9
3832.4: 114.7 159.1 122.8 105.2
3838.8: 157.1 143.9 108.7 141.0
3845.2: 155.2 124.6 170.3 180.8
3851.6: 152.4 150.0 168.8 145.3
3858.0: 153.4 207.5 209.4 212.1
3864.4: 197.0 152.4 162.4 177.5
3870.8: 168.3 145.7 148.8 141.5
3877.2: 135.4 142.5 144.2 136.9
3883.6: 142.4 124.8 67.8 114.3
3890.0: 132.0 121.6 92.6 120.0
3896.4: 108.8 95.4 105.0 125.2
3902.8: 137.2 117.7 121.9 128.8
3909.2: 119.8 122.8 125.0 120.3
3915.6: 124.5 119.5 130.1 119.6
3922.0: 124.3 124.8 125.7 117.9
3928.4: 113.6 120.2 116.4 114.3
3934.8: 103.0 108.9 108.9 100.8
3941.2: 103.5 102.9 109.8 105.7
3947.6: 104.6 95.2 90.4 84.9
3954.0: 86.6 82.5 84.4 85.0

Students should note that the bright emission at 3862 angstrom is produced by Ly-alpha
